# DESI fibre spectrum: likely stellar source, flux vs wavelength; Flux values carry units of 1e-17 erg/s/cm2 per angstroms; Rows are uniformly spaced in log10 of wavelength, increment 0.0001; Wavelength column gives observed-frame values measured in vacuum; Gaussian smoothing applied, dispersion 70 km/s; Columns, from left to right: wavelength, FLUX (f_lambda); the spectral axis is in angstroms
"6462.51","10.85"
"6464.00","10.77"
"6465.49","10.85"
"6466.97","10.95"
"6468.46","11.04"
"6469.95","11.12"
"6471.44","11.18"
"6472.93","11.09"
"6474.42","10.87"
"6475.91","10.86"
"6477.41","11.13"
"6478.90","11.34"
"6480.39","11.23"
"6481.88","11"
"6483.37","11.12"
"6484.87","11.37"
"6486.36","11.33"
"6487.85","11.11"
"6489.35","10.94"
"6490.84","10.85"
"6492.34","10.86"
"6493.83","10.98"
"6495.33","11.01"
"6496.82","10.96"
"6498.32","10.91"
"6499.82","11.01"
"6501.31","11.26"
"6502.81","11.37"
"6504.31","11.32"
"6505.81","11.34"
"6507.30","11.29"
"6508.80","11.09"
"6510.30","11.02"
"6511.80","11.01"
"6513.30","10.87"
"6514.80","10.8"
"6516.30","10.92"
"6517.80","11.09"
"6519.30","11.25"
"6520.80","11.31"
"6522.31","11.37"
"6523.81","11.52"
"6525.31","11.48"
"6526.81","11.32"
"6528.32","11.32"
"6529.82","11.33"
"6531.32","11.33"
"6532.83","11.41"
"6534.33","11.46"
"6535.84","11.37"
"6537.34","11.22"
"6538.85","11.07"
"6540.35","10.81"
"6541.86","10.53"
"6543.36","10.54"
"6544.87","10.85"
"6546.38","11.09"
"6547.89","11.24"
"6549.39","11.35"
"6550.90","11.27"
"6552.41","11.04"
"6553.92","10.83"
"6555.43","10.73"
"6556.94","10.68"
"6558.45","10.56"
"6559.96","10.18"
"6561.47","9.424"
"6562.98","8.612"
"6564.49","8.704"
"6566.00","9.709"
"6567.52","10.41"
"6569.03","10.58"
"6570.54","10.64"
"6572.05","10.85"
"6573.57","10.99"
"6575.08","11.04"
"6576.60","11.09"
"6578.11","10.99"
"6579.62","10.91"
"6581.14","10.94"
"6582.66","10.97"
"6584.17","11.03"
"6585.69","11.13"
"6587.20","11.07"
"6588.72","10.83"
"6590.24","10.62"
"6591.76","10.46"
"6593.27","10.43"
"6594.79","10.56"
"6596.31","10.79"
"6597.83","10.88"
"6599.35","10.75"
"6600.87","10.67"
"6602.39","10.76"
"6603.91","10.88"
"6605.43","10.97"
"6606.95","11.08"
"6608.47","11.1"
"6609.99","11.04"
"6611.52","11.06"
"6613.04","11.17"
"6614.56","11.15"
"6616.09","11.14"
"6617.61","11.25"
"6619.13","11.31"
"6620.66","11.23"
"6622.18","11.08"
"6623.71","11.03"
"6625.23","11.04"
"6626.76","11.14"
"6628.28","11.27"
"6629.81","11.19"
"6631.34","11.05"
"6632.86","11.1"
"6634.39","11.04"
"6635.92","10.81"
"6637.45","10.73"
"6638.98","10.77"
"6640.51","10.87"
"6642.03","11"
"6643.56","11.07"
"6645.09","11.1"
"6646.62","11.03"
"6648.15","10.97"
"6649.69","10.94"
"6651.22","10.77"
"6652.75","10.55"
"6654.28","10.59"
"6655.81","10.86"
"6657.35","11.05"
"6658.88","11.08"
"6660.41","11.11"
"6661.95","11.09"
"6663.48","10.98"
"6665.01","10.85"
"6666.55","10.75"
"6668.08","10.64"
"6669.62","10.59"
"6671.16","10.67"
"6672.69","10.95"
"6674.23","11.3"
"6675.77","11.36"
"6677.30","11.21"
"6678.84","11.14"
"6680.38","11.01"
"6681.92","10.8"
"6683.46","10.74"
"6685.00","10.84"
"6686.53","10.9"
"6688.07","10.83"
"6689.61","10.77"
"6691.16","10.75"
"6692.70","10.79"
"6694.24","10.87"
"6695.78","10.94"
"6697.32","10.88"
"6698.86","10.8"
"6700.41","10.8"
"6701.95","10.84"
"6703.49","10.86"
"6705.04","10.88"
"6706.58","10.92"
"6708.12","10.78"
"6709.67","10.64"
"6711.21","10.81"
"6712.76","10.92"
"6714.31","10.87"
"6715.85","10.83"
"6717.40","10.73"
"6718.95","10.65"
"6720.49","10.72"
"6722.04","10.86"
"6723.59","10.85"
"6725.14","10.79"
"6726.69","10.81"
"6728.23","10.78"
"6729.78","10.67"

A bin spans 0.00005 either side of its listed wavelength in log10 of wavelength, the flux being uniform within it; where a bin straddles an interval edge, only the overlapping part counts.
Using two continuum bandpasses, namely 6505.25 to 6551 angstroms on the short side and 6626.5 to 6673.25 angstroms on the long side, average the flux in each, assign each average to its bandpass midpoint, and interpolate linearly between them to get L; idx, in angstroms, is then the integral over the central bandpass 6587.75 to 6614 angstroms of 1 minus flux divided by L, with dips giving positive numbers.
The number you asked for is 0.4 angstroms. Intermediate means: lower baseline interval 11.2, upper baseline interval 10.9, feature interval 10.8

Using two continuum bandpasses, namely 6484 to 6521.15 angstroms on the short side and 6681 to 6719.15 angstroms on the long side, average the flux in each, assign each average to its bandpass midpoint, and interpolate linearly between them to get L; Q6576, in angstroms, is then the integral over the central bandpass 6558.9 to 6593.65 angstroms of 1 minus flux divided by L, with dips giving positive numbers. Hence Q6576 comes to 1.5 angstroms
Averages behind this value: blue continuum 11.1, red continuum 10.8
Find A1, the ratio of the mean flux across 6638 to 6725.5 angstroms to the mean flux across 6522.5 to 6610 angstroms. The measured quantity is 1.01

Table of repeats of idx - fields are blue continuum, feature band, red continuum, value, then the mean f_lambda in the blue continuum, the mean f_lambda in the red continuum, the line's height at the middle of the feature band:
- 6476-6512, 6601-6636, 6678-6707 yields -0.4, 11.1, 10.9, 11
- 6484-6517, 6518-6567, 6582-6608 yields 0.5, 11.1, 10.8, 11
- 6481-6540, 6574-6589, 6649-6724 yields 0.1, 11.2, 10.9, 11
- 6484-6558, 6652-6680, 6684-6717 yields -0.1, 11.1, 10.8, 10.9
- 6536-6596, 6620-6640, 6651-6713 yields -0.5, 10.7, 10.9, 10.8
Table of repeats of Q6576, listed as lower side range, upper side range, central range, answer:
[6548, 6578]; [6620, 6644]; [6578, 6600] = -0.3 angstroms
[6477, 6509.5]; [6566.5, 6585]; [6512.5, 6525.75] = -0.2 angstroms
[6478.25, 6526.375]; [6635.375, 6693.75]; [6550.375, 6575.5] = 1.6 angstroms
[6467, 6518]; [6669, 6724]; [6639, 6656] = 0.1 angstroms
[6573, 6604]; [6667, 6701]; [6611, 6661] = -0.7 angstroms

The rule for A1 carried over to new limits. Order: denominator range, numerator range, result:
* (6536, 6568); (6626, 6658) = 1.04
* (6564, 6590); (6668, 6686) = 1.02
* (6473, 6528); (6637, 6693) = 0.98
